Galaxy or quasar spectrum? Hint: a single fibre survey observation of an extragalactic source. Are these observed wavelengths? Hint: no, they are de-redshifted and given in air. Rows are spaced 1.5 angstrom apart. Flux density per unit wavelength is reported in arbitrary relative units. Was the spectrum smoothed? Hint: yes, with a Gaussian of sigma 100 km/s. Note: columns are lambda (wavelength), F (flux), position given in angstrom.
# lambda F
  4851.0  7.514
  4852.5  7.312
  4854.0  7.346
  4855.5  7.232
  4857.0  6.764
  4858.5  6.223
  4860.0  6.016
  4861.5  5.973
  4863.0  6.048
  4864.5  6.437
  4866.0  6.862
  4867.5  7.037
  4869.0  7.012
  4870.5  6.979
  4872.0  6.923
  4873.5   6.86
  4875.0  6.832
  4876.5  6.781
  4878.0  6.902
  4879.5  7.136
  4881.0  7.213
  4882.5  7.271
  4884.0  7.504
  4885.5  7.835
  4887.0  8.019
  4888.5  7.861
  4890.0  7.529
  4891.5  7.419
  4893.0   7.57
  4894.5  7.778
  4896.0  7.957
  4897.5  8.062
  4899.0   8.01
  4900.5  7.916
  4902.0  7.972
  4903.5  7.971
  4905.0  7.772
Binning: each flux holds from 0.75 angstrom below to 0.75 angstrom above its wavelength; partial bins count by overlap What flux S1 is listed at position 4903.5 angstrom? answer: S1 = 7.971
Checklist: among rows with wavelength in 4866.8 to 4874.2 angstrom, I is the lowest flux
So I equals 6.86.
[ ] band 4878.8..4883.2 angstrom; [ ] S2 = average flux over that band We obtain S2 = 7.21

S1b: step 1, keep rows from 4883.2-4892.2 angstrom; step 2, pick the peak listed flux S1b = 8.019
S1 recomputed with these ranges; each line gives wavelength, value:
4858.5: 6.223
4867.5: 7.037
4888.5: 7.861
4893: 7.57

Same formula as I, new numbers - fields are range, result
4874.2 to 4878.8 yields 6.781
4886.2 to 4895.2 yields 7.419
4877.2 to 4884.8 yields 6.902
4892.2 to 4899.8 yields 7.57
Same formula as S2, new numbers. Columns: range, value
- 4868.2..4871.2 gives 7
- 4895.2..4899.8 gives 8.01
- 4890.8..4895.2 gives 7.59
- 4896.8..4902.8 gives 7.99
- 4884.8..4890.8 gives 7.81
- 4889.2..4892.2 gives 7.48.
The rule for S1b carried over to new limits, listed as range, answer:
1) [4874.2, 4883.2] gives 7.271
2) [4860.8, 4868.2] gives 7.037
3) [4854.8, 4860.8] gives 7.232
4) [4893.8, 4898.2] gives 8.062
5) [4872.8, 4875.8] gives 6.86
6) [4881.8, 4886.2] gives 7.835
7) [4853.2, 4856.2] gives 7.346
